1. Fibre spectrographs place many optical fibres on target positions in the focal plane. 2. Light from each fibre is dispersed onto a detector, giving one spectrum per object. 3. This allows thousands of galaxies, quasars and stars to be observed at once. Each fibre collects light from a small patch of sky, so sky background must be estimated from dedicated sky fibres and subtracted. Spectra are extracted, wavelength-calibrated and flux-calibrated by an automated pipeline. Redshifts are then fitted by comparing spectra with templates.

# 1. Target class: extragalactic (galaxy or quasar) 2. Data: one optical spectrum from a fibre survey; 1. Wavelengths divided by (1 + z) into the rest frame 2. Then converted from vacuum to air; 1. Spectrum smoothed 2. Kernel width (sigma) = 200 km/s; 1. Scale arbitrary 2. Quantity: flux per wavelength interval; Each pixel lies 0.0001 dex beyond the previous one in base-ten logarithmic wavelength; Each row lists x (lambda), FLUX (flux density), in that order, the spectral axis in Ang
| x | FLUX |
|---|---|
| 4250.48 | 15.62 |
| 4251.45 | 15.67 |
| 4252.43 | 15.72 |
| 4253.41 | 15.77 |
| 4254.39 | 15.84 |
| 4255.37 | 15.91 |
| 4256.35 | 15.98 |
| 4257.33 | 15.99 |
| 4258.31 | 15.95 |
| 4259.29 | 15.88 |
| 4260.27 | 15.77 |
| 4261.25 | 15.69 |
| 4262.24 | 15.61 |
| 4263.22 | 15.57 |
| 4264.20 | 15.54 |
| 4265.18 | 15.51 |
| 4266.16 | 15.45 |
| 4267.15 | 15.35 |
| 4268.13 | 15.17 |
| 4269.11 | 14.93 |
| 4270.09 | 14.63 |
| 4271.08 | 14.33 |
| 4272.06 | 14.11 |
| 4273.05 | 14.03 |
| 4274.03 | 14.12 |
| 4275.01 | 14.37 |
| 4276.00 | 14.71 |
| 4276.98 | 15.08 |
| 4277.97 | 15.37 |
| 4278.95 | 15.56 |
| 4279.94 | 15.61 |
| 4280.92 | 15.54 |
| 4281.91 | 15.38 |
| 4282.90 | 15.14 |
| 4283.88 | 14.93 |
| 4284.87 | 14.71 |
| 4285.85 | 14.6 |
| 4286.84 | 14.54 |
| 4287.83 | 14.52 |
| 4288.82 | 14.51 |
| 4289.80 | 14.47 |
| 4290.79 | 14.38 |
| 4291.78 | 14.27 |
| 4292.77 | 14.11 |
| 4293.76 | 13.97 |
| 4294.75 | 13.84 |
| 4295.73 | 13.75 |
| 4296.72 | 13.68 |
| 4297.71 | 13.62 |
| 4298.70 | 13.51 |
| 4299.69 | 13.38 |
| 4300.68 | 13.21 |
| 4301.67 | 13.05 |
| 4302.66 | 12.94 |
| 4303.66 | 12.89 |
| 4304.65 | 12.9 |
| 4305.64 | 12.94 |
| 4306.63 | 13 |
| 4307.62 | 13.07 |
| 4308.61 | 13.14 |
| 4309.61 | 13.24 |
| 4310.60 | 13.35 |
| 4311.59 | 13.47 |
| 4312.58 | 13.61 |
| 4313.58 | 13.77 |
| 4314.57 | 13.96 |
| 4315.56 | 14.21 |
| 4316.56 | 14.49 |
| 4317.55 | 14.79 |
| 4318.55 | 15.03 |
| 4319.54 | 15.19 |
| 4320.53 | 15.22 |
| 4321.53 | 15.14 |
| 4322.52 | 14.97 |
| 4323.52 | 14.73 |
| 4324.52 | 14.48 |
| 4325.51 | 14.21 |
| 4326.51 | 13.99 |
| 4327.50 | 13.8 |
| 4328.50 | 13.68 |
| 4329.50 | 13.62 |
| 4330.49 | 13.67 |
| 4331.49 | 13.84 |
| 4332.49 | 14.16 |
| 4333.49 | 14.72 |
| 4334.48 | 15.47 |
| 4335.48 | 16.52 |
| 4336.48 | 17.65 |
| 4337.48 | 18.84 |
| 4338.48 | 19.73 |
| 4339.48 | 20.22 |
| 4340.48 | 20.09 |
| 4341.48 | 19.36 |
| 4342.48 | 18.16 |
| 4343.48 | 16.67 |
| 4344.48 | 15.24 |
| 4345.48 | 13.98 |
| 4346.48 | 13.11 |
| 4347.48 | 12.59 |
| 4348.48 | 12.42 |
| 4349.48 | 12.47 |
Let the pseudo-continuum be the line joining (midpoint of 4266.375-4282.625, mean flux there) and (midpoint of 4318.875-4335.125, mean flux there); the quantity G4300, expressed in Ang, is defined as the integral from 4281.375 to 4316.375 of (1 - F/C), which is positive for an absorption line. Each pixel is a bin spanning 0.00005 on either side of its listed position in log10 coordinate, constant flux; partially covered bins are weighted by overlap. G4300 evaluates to 2.1 Ang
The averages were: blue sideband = 14.9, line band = 13.8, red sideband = 14.5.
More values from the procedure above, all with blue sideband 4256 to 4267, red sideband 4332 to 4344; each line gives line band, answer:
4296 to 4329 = 6.1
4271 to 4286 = 1.2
